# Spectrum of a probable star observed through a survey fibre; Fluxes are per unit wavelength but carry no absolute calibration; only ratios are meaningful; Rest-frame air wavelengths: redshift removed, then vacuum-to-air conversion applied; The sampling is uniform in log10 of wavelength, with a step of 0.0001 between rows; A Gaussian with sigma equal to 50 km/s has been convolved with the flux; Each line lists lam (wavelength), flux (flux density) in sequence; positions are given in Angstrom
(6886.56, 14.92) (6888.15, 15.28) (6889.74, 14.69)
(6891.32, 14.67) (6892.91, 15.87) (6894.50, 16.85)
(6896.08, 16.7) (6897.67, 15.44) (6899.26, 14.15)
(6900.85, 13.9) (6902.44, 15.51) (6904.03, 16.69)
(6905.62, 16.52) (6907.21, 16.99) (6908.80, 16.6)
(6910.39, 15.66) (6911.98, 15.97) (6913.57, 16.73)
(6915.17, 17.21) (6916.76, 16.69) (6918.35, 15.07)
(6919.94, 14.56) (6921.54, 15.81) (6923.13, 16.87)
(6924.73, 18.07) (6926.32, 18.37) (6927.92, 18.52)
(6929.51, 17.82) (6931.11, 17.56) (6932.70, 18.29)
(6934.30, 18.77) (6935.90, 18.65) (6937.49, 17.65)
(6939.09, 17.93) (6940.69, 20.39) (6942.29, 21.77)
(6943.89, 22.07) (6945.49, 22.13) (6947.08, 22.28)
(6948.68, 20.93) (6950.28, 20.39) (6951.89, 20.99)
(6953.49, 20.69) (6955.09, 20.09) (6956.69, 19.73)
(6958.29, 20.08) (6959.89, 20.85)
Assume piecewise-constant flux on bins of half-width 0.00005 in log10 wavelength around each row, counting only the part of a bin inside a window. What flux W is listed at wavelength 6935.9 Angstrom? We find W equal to 18.65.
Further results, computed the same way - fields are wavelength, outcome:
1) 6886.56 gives 14.92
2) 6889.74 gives 14.69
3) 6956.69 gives 19.73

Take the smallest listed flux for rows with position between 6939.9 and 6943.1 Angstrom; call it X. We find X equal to 20.39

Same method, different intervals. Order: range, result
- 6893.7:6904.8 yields 13.9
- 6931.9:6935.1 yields 18.29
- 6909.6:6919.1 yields 15.07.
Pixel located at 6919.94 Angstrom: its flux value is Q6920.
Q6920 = 14.56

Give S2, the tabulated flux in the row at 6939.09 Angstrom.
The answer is 17.93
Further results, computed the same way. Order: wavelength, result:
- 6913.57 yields 16.73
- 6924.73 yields 18.07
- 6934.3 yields 18.77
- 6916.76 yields 16.69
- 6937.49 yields 17.65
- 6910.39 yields 15.66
